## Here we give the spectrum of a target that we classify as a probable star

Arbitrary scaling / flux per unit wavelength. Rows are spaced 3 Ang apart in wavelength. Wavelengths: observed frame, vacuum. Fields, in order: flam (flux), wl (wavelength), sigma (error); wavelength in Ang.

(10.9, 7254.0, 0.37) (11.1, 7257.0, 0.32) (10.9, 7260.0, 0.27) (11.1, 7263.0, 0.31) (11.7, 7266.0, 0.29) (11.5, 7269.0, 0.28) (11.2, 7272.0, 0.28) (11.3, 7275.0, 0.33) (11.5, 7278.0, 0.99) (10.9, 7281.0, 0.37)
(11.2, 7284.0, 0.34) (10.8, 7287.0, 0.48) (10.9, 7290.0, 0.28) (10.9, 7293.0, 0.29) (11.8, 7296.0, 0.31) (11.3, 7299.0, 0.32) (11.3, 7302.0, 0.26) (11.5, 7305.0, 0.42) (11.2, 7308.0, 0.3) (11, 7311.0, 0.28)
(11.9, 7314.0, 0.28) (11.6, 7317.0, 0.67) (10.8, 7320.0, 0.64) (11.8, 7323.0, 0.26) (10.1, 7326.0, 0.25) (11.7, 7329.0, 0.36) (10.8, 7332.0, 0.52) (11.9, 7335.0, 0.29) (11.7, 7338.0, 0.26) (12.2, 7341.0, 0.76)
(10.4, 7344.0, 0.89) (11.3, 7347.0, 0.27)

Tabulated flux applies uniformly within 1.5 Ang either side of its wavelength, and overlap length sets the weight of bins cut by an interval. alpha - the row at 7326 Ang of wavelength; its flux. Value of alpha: 10.1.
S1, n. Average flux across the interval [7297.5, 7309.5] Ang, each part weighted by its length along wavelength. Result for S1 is 11.3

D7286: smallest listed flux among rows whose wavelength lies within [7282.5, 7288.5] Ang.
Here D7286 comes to 10.8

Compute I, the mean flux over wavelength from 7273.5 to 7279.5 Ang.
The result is 11.4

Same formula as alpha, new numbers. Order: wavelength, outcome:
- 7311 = 11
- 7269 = 11.5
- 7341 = 12.2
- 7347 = 11.3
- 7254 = 10.9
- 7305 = 11.5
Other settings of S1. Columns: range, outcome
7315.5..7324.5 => 11.4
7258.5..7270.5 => 11.3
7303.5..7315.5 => 11.4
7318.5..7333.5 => 11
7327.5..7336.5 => 11.5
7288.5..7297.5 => 11.2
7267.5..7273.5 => 11.3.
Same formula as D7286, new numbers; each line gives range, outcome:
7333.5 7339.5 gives 11.7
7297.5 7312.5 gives 11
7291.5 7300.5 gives 10.9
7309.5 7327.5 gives 10.1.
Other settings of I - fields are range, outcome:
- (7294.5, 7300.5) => 11.6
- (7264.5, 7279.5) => 11.4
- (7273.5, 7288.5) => 11.1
